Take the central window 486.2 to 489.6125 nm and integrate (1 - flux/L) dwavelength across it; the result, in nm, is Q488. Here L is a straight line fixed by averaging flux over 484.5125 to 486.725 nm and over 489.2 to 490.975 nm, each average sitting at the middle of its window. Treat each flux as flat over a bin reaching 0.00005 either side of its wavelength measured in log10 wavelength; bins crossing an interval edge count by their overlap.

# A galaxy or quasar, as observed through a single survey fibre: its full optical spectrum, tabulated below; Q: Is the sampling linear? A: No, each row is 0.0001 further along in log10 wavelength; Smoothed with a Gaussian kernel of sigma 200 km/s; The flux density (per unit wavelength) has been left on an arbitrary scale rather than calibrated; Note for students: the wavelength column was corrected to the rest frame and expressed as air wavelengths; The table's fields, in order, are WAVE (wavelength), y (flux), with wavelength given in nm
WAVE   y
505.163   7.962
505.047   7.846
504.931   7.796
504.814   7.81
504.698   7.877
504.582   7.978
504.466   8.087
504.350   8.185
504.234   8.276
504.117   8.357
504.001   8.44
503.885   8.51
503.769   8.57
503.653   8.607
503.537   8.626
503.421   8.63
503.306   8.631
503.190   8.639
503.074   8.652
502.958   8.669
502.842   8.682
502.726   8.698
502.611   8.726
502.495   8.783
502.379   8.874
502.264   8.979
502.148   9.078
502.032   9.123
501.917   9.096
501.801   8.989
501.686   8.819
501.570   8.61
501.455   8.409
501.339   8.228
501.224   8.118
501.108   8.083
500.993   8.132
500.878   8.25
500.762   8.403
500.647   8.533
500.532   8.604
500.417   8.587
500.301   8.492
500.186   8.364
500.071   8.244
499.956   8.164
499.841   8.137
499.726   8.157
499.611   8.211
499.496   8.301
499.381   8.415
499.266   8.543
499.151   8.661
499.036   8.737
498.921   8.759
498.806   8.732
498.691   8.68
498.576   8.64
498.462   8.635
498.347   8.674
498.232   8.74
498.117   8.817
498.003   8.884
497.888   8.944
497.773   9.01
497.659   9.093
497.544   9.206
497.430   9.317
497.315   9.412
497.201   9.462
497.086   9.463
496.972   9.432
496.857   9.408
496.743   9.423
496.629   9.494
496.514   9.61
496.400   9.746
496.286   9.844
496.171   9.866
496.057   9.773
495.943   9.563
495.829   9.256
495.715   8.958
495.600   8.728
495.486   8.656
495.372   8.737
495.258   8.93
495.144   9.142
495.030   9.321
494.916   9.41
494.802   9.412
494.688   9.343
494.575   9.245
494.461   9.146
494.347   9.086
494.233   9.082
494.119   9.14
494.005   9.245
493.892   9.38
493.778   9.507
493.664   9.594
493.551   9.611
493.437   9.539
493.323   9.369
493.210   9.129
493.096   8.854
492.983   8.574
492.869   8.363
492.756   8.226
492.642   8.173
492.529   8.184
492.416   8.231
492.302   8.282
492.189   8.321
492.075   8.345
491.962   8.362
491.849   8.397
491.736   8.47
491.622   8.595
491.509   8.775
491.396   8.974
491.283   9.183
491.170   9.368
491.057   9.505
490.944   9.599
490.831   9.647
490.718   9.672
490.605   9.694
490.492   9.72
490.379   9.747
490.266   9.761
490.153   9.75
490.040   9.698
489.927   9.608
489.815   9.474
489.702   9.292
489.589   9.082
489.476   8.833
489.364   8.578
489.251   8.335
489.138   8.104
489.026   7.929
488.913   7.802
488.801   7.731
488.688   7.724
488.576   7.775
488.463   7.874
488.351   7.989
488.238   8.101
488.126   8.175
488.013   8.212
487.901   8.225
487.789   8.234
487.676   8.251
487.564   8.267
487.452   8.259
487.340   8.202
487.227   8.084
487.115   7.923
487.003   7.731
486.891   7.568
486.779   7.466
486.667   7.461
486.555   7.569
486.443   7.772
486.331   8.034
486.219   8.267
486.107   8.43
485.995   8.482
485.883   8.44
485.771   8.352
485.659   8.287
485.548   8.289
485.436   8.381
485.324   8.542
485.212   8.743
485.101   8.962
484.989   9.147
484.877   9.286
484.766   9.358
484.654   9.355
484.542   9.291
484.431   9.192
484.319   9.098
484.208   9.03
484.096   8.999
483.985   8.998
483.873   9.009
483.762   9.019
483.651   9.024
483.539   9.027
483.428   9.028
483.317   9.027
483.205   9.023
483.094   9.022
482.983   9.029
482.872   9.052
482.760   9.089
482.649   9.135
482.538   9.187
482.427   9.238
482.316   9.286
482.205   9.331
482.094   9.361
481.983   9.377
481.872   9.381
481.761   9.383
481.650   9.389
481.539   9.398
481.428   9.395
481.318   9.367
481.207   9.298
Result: 0.35 nm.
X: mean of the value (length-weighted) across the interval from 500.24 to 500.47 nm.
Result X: 8.51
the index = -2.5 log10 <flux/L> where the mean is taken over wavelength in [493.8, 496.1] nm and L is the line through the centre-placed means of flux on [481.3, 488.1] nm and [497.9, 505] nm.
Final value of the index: -0.07 mag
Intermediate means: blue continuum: 8.73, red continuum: 8.51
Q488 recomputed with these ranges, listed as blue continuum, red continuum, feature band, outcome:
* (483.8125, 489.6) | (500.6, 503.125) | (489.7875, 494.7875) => -0.37 nm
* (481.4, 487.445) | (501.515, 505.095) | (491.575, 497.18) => -0.27 nm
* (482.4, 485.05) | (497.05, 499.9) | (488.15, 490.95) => 0.04 nm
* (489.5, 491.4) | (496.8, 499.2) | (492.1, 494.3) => 0.10 nm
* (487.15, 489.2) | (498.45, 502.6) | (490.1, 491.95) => -0.25 nm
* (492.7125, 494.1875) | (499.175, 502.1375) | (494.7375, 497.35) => -0.14 nm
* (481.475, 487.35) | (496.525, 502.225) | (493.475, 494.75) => -0.08 nm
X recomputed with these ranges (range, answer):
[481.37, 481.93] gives 9.4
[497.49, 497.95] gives 9.05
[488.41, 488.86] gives 7.78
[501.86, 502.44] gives 9.03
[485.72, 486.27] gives 8.39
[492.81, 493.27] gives 8.74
